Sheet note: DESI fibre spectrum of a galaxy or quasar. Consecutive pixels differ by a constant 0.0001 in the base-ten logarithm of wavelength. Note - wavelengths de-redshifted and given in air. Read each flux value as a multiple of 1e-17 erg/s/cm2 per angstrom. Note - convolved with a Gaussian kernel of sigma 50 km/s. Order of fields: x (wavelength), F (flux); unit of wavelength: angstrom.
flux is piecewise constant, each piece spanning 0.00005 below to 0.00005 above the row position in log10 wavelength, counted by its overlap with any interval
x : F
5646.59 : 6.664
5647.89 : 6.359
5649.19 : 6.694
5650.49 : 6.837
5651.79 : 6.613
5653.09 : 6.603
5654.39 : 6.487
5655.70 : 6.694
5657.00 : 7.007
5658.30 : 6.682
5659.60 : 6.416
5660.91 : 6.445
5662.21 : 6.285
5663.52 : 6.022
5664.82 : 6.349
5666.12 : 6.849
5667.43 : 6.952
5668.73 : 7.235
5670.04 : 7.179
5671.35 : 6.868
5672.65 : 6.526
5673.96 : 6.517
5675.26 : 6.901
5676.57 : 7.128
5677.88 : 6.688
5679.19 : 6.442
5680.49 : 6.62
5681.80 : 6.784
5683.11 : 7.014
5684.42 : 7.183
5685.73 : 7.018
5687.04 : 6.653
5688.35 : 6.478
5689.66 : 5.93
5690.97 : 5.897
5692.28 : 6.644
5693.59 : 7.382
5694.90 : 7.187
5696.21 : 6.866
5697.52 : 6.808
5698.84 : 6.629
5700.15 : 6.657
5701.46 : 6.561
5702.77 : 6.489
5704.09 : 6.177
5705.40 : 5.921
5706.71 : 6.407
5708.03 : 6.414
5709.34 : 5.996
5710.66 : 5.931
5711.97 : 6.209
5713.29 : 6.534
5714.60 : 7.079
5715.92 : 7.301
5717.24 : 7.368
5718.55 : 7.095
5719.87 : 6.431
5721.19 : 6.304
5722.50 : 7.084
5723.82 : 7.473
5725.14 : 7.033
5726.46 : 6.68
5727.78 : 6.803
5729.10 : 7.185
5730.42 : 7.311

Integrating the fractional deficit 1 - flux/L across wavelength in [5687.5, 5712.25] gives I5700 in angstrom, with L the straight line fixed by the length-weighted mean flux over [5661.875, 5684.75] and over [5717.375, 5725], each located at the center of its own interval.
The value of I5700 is 1.4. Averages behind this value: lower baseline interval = 6.75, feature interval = 6.46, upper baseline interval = 6.93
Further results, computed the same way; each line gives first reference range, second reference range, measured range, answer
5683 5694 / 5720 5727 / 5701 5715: 0.95 angstrom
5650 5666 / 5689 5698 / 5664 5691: -0.50 angstrom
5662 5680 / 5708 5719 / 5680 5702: -0.10 angstrom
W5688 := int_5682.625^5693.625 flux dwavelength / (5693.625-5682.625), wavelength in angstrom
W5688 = 6.64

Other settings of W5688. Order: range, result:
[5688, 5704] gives 6.61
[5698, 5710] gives 6.37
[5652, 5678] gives 6.69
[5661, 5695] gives 6.71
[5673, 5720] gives 6.65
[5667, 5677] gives 6.91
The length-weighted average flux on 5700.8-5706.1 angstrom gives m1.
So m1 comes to 6.3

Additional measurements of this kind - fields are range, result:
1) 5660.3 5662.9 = 6.35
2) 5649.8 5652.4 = 6.73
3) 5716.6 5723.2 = 6.86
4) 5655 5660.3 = 6.69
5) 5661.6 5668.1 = 6.5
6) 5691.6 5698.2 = 6.97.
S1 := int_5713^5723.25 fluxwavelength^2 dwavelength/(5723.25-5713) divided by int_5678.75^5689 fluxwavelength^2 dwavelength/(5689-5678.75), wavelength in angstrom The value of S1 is 1.03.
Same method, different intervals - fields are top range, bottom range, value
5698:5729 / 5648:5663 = 1.03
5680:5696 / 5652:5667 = 1.04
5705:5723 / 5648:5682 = 1.00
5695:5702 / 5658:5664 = 1.08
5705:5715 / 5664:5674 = 0.94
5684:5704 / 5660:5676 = 1.01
